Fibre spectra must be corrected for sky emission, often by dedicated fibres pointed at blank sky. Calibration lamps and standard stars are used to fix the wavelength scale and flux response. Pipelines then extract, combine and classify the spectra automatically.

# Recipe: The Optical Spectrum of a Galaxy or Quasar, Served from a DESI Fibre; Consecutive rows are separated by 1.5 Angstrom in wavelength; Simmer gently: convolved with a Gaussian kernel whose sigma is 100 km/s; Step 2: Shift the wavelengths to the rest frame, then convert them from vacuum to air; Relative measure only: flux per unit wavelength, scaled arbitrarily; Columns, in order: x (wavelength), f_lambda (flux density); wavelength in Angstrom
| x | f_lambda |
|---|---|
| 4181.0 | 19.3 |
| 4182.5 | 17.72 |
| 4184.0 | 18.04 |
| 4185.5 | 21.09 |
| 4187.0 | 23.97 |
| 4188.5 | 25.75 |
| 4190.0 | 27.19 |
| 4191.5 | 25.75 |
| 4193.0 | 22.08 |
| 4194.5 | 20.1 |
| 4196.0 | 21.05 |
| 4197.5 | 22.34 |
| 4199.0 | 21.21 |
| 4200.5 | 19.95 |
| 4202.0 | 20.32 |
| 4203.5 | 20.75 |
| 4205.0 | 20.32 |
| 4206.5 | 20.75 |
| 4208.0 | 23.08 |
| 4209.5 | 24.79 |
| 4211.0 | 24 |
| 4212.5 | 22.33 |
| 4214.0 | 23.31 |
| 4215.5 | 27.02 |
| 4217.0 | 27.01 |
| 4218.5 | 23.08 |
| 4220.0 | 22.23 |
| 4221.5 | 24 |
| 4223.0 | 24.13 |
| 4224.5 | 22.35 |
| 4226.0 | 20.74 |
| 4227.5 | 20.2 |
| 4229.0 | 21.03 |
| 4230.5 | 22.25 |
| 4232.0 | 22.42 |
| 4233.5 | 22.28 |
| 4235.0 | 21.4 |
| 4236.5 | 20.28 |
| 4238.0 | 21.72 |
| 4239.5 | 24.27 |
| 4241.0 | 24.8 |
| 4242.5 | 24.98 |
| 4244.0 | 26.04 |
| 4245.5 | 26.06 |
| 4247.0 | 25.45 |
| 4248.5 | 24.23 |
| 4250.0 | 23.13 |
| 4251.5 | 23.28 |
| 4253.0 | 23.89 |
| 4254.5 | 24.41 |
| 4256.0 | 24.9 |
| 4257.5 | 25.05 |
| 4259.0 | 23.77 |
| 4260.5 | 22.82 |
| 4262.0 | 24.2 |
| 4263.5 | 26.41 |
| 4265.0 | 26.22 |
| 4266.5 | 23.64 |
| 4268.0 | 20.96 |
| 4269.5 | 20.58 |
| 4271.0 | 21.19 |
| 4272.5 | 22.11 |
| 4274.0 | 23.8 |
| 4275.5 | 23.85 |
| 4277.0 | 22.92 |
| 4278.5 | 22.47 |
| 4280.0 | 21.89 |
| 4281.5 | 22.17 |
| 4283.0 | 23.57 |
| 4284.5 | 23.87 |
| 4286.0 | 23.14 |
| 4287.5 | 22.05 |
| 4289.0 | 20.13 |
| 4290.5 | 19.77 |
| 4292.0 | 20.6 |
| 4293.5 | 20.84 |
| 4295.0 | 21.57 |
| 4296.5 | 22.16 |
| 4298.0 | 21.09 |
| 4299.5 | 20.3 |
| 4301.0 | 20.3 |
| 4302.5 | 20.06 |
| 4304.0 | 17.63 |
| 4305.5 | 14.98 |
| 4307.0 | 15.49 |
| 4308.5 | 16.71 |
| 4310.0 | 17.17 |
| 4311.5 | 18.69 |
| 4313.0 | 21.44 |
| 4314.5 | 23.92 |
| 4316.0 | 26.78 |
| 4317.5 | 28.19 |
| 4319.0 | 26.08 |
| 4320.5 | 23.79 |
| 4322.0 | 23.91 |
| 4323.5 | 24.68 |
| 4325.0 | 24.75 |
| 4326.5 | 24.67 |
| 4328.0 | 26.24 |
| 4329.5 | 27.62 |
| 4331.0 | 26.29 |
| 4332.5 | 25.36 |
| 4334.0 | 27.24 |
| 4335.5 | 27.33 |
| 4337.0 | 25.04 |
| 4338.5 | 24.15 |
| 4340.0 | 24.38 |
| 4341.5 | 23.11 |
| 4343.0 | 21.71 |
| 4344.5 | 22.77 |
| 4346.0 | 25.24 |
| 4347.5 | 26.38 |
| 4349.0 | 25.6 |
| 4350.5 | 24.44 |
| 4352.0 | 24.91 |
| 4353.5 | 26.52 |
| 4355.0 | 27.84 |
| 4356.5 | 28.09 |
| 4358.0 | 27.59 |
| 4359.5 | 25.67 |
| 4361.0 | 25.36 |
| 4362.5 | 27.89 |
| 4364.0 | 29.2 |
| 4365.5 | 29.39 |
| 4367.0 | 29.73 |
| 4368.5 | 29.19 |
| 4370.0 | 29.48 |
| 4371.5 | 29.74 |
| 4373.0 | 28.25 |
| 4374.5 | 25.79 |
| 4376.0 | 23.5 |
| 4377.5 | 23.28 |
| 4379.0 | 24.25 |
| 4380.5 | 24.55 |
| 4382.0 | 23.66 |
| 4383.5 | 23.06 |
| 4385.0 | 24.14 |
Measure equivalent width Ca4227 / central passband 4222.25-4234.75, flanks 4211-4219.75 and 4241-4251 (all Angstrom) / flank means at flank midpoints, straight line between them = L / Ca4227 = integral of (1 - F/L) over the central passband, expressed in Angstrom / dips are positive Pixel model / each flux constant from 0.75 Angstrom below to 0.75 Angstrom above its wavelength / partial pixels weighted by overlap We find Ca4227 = 1.4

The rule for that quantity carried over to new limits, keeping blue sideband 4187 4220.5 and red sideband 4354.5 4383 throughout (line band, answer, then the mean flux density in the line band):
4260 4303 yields 4.5 Angstrom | 22.2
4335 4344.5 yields 0.8 Angstrom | 24.1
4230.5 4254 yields 0.3 Angstrom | 23.6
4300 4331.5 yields 4.1 Angstrom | 22.3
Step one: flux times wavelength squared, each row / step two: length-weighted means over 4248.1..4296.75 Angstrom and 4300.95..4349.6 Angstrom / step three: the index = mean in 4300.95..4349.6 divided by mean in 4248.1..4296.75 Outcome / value 1.0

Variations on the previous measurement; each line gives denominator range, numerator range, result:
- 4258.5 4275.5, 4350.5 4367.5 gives 1.23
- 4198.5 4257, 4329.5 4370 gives 1.21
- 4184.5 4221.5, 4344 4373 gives 1.28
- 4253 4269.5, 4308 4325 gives 0.98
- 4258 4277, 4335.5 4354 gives 1.09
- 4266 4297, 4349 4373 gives 1.30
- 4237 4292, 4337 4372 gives 1.18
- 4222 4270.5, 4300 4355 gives 1.04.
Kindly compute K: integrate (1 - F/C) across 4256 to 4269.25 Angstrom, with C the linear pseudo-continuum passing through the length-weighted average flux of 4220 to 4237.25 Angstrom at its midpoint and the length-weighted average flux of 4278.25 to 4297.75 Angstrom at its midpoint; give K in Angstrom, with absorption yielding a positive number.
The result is -1.3 Angstrom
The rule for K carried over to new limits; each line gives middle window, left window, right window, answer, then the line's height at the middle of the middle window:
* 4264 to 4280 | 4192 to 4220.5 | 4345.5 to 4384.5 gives 0.9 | 24.1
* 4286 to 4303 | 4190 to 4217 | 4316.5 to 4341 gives 2.6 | 24.8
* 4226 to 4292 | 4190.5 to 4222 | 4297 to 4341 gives -0.8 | 22.8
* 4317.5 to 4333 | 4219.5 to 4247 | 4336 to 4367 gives -0.2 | 25.2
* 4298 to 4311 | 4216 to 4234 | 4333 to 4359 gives 3.4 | 24.5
